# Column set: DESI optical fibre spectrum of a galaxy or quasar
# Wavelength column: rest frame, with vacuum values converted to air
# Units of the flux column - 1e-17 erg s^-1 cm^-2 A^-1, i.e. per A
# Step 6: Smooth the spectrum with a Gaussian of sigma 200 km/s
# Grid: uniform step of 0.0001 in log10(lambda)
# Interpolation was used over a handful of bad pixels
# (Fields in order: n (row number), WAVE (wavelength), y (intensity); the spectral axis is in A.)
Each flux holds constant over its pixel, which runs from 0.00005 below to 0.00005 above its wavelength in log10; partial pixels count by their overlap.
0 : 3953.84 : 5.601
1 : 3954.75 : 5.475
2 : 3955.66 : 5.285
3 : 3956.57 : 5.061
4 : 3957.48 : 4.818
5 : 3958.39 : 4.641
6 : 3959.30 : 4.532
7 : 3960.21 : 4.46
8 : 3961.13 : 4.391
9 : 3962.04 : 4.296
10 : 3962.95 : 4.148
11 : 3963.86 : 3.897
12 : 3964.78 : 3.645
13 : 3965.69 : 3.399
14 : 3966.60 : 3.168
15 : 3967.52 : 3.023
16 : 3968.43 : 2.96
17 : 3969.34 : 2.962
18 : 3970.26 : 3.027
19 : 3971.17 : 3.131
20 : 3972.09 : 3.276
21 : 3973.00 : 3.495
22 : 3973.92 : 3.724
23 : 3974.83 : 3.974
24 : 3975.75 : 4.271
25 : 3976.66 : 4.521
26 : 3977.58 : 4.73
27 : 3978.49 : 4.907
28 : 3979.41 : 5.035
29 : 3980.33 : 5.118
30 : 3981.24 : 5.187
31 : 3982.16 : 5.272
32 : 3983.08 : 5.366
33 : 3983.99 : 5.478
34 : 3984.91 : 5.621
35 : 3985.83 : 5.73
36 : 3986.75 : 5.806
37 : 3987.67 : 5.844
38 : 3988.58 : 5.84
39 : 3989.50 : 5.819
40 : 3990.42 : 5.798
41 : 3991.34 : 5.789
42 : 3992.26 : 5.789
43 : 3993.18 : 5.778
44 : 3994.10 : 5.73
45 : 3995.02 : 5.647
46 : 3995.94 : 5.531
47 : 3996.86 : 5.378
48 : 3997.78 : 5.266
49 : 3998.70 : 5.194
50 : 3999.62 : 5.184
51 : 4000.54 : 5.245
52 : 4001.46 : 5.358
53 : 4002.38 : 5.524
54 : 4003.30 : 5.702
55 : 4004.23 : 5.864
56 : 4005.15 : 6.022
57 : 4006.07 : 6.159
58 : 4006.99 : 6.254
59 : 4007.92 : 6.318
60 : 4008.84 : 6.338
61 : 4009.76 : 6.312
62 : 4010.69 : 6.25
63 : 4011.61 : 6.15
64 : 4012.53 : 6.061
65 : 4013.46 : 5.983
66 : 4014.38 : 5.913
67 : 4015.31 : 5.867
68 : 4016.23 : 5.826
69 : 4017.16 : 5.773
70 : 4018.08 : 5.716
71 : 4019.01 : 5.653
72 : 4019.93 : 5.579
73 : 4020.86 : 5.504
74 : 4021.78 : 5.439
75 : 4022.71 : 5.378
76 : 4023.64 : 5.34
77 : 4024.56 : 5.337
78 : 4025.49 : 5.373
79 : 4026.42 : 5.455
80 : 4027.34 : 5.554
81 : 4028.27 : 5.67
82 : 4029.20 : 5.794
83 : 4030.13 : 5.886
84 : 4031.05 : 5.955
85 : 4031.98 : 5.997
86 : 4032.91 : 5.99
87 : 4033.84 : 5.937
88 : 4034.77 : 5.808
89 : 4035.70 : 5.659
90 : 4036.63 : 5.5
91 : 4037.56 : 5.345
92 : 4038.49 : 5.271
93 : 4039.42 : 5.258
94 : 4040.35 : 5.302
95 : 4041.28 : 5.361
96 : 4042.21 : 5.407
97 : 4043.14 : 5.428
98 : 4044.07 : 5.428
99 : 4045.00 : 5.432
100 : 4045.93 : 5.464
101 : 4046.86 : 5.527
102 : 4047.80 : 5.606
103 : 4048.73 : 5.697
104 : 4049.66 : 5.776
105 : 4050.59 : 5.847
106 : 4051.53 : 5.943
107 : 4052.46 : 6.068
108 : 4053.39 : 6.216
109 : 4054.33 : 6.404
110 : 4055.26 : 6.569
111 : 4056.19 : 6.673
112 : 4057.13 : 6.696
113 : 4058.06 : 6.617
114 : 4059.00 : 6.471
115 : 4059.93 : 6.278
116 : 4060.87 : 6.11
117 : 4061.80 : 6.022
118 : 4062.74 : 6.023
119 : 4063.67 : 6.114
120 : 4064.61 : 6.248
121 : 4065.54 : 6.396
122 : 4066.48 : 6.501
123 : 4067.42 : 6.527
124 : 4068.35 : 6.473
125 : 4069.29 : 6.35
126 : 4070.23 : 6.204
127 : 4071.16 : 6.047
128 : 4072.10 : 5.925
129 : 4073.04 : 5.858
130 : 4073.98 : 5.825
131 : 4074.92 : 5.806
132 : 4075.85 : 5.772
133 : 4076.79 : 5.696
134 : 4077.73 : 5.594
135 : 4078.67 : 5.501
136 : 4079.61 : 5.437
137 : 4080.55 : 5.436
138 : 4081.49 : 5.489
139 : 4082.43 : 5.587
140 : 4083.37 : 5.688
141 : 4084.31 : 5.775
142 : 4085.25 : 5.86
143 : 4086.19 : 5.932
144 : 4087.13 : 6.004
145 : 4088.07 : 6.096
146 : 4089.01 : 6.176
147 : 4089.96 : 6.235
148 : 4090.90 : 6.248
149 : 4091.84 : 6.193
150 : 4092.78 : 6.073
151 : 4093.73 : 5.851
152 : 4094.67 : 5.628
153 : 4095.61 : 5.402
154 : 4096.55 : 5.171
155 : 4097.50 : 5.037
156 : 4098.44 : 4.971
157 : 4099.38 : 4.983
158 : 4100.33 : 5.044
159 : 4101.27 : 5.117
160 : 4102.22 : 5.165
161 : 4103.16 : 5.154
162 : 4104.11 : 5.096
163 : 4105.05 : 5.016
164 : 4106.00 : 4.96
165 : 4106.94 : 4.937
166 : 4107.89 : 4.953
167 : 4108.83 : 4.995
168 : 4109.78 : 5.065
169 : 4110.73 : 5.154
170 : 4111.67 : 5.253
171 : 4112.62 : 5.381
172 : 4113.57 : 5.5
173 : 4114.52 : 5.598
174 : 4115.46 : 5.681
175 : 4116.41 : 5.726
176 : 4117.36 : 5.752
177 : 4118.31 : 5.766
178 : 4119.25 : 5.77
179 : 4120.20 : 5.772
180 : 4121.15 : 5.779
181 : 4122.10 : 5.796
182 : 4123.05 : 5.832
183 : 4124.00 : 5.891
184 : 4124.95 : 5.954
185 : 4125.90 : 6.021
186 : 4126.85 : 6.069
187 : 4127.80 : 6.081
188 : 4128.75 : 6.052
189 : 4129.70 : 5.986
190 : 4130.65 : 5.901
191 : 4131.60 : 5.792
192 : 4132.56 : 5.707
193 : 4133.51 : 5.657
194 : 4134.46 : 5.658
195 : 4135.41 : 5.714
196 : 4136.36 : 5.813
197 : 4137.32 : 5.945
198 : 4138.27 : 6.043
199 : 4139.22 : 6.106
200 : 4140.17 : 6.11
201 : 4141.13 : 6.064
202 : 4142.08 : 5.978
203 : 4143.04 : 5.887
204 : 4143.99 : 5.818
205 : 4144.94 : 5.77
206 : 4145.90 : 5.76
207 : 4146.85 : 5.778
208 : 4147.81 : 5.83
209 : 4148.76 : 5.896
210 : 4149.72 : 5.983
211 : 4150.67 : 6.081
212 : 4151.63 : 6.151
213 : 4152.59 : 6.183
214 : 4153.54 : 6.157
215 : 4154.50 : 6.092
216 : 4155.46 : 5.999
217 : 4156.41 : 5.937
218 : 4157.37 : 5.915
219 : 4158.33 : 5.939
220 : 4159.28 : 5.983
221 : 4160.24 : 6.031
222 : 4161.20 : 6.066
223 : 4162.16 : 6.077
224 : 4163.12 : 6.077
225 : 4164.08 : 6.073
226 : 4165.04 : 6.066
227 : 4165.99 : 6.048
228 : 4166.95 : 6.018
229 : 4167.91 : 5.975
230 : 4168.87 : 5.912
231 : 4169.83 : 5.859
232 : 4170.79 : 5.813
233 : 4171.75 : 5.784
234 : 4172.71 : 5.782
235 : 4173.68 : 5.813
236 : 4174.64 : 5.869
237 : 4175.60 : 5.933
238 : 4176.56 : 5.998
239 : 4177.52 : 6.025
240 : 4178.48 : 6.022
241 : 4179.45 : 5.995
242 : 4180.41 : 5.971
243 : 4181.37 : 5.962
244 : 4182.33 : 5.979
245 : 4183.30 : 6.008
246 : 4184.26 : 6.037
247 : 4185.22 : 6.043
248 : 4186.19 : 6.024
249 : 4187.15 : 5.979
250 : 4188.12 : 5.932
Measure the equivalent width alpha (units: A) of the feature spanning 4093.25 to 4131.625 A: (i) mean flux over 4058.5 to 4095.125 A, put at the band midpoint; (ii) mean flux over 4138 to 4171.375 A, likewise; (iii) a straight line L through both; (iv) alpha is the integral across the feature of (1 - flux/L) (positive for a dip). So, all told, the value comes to 3.2 A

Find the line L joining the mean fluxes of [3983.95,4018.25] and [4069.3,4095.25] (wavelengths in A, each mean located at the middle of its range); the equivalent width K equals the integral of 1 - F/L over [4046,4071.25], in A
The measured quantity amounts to -1.5 A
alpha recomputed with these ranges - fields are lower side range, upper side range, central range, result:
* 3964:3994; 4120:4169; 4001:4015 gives -3.35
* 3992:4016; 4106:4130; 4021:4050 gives 0.97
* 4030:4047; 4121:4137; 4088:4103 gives 0.50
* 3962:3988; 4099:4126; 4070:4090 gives -2.54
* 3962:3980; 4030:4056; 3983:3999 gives -4.94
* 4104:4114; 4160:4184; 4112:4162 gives -3.60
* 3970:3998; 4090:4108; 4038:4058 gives -2.24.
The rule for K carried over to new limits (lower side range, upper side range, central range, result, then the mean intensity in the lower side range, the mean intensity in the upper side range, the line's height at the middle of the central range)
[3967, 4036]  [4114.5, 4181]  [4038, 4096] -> -3.23 A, 5.35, 5.92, 5.61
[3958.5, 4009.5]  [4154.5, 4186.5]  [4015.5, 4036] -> -2.05 A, 4.91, 5.97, 5.15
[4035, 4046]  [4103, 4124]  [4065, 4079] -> -1.61 A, 5.41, 5.42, 5.42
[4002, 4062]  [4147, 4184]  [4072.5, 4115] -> 2.84 A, 5.83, 5.98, 5.9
